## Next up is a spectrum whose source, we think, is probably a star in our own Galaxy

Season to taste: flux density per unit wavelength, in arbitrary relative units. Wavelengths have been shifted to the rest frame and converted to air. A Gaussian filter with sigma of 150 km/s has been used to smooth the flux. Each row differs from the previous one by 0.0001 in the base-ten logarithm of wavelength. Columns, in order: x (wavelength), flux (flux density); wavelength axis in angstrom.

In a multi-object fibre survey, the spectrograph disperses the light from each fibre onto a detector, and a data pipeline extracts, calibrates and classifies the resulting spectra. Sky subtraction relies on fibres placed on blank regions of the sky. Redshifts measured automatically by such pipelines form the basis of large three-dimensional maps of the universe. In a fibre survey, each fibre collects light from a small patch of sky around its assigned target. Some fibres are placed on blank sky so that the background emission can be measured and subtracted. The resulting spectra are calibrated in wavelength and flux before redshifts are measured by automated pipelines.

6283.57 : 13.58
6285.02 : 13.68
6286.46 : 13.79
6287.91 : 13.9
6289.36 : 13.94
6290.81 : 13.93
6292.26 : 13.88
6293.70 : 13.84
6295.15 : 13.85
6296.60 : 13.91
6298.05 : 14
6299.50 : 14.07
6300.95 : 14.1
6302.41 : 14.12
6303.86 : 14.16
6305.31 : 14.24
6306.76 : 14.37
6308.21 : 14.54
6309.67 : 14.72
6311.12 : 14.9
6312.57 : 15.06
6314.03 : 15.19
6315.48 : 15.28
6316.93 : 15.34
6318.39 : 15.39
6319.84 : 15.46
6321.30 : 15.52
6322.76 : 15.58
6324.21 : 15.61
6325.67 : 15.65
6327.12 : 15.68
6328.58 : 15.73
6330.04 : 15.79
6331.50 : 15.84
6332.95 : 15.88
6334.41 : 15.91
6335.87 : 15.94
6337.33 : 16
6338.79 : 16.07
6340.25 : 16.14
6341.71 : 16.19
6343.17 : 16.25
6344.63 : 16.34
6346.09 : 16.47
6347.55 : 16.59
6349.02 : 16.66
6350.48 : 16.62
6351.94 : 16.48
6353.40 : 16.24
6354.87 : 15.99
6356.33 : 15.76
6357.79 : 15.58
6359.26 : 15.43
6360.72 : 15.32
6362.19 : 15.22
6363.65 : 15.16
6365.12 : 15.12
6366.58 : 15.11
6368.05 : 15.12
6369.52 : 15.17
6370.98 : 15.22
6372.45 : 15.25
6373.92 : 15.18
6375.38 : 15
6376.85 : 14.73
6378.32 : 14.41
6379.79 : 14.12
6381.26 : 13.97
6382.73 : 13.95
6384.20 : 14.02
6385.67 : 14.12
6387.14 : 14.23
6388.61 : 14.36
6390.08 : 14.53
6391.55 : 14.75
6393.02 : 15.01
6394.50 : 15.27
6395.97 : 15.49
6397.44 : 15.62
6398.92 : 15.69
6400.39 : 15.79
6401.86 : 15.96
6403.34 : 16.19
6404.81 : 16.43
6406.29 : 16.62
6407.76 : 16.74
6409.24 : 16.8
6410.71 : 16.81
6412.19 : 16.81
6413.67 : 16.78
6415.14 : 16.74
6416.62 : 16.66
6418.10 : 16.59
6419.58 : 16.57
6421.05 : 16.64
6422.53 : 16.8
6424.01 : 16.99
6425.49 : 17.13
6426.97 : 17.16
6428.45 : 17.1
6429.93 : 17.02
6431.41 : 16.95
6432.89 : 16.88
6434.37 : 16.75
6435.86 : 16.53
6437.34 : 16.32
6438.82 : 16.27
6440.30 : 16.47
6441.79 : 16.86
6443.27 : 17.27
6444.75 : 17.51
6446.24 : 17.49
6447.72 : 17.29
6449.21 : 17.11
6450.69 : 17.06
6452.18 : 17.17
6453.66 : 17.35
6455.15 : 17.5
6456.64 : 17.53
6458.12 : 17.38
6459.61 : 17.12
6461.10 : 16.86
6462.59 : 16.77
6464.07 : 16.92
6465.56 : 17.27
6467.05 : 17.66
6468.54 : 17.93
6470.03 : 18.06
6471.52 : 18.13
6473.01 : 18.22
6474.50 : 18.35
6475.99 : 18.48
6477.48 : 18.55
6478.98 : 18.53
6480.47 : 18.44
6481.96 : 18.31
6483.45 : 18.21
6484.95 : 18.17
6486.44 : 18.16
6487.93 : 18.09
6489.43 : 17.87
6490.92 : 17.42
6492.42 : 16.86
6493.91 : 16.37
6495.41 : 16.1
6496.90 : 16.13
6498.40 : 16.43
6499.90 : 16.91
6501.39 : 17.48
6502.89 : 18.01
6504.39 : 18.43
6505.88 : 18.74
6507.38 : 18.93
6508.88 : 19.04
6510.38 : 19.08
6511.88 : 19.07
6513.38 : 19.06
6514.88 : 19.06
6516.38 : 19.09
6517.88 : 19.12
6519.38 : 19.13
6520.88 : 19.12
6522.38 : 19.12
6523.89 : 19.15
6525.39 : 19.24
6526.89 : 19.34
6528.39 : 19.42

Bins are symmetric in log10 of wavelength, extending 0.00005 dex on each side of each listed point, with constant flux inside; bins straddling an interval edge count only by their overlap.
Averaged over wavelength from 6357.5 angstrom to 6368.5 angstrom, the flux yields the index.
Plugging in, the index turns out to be 15.2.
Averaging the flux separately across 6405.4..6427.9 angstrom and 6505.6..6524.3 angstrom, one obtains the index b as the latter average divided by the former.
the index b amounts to 1.1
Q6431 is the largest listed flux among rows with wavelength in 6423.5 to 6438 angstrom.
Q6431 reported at 17.16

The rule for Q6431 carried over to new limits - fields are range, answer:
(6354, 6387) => 15.99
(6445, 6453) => 17.49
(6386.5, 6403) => 15.96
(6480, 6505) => 18.44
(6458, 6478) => 18.55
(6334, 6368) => 16.66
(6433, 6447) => 17.51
